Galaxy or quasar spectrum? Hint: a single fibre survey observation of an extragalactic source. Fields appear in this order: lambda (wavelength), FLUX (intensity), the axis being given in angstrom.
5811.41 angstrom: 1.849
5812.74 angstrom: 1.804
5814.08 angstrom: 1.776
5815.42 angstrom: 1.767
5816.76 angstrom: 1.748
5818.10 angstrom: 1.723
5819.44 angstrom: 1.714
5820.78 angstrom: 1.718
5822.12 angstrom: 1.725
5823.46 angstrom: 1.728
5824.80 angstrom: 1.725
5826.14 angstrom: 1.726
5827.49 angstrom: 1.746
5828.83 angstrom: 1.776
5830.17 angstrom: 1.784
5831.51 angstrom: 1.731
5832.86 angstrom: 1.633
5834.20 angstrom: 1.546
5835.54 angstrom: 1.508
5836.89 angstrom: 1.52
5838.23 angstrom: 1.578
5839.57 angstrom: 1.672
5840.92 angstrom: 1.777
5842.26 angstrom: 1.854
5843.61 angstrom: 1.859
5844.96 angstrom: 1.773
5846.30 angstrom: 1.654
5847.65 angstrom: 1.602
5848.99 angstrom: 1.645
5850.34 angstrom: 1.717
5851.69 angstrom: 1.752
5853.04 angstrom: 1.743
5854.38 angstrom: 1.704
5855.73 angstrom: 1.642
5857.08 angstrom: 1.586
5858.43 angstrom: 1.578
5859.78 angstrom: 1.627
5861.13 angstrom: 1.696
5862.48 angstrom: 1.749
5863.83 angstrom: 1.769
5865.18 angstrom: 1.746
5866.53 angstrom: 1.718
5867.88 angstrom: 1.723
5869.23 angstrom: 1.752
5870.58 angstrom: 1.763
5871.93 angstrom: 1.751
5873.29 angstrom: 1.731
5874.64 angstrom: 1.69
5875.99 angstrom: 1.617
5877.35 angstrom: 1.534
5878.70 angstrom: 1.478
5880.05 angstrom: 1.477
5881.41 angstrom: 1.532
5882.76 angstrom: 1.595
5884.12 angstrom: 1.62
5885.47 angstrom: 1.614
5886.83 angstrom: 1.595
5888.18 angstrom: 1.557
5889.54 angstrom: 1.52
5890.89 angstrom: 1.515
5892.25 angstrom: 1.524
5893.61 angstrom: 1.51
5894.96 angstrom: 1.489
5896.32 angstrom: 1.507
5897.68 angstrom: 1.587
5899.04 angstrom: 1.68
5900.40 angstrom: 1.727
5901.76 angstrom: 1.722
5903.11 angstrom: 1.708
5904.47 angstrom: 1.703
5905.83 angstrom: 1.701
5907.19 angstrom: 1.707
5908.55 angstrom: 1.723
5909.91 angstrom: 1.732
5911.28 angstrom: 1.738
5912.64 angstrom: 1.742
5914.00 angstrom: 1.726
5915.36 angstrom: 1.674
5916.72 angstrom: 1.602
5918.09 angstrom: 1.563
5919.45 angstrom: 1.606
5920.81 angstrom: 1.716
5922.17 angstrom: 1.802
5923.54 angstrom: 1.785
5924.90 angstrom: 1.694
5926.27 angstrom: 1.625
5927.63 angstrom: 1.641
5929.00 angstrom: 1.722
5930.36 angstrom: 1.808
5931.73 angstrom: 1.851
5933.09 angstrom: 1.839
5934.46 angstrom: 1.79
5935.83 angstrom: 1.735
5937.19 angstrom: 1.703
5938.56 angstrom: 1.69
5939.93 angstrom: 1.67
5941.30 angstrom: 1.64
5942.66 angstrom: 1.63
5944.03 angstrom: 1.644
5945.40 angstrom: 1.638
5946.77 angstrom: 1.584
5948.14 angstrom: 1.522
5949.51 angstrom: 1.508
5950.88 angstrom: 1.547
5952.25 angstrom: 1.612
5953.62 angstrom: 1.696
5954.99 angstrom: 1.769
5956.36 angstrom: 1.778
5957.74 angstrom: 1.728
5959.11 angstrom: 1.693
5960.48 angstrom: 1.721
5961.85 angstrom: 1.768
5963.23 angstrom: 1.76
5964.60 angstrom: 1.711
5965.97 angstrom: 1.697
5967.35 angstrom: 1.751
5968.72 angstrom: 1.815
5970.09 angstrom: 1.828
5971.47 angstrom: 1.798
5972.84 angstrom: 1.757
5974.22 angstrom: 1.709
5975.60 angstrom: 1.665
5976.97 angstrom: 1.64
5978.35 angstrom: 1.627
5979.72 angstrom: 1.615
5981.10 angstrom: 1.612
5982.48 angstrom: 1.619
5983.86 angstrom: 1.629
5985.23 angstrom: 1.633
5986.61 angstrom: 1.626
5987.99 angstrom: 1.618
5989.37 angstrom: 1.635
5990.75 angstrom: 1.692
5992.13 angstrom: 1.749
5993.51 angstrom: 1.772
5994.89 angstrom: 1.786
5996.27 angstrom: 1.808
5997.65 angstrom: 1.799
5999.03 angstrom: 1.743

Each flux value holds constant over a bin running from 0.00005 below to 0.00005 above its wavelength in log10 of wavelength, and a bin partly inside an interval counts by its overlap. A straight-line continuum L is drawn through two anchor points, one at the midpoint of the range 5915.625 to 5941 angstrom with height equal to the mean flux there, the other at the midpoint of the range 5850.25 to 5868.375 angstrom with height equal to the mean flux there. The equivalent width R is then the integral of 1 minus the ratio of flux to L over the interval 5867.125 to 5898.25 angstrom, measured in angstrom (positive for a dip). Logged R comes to 1.9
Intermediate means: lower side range 1.7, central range 1.6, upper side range 1.71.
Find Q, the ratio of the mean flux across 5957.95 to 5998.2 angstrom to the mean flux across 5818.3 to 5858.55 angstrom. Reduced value 1.0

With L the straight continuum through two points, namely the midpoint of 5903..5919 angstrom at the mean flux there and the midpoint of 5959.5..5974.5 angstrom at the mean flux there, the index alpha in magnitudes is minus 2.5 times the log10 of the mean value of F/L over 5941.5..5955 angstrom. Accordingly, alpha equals 0.081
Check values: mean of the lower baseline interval 1.69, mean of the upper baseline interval 1.76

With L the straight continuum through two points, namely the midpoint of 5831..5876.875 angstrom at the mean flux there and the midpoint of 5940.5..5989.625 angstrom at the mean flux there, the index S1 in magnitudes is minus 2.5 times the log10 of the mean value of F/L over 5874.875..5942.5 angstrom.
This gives 0.017 mag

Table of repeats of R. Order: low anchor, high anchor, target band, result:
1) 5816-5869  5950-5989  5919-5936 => -0.47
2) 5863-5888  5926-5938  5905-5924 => 0.21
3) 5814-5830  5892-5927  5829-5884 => 1.29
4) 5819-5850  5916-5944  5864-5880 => 0.21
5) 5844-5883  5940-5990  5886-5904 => 0.87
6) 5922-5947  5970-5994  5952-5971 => -0.58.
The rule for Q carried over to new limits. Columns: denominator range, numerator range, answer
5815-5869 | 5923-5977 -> 1.00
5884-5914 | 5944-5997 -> 1.03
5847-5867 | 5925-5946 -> 1.01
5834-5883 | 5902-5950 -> 1.01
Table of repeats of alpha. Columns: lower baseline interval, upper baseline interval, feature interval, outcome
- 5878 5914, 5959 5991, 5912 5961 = -0.019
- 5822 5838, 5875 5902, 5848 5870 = -0.049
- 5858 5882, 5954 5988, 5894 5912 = 0.006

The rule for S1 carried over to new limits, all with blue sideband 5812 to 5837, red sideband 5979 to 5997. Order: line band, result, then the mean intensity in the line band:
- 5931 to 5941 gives -0.04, 1.75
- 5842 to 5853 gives -0.01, 1.73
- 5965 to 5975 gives -0.05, 1.76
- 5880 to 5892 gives 0.09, 1.56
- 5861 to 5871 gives -0.03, 1.74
